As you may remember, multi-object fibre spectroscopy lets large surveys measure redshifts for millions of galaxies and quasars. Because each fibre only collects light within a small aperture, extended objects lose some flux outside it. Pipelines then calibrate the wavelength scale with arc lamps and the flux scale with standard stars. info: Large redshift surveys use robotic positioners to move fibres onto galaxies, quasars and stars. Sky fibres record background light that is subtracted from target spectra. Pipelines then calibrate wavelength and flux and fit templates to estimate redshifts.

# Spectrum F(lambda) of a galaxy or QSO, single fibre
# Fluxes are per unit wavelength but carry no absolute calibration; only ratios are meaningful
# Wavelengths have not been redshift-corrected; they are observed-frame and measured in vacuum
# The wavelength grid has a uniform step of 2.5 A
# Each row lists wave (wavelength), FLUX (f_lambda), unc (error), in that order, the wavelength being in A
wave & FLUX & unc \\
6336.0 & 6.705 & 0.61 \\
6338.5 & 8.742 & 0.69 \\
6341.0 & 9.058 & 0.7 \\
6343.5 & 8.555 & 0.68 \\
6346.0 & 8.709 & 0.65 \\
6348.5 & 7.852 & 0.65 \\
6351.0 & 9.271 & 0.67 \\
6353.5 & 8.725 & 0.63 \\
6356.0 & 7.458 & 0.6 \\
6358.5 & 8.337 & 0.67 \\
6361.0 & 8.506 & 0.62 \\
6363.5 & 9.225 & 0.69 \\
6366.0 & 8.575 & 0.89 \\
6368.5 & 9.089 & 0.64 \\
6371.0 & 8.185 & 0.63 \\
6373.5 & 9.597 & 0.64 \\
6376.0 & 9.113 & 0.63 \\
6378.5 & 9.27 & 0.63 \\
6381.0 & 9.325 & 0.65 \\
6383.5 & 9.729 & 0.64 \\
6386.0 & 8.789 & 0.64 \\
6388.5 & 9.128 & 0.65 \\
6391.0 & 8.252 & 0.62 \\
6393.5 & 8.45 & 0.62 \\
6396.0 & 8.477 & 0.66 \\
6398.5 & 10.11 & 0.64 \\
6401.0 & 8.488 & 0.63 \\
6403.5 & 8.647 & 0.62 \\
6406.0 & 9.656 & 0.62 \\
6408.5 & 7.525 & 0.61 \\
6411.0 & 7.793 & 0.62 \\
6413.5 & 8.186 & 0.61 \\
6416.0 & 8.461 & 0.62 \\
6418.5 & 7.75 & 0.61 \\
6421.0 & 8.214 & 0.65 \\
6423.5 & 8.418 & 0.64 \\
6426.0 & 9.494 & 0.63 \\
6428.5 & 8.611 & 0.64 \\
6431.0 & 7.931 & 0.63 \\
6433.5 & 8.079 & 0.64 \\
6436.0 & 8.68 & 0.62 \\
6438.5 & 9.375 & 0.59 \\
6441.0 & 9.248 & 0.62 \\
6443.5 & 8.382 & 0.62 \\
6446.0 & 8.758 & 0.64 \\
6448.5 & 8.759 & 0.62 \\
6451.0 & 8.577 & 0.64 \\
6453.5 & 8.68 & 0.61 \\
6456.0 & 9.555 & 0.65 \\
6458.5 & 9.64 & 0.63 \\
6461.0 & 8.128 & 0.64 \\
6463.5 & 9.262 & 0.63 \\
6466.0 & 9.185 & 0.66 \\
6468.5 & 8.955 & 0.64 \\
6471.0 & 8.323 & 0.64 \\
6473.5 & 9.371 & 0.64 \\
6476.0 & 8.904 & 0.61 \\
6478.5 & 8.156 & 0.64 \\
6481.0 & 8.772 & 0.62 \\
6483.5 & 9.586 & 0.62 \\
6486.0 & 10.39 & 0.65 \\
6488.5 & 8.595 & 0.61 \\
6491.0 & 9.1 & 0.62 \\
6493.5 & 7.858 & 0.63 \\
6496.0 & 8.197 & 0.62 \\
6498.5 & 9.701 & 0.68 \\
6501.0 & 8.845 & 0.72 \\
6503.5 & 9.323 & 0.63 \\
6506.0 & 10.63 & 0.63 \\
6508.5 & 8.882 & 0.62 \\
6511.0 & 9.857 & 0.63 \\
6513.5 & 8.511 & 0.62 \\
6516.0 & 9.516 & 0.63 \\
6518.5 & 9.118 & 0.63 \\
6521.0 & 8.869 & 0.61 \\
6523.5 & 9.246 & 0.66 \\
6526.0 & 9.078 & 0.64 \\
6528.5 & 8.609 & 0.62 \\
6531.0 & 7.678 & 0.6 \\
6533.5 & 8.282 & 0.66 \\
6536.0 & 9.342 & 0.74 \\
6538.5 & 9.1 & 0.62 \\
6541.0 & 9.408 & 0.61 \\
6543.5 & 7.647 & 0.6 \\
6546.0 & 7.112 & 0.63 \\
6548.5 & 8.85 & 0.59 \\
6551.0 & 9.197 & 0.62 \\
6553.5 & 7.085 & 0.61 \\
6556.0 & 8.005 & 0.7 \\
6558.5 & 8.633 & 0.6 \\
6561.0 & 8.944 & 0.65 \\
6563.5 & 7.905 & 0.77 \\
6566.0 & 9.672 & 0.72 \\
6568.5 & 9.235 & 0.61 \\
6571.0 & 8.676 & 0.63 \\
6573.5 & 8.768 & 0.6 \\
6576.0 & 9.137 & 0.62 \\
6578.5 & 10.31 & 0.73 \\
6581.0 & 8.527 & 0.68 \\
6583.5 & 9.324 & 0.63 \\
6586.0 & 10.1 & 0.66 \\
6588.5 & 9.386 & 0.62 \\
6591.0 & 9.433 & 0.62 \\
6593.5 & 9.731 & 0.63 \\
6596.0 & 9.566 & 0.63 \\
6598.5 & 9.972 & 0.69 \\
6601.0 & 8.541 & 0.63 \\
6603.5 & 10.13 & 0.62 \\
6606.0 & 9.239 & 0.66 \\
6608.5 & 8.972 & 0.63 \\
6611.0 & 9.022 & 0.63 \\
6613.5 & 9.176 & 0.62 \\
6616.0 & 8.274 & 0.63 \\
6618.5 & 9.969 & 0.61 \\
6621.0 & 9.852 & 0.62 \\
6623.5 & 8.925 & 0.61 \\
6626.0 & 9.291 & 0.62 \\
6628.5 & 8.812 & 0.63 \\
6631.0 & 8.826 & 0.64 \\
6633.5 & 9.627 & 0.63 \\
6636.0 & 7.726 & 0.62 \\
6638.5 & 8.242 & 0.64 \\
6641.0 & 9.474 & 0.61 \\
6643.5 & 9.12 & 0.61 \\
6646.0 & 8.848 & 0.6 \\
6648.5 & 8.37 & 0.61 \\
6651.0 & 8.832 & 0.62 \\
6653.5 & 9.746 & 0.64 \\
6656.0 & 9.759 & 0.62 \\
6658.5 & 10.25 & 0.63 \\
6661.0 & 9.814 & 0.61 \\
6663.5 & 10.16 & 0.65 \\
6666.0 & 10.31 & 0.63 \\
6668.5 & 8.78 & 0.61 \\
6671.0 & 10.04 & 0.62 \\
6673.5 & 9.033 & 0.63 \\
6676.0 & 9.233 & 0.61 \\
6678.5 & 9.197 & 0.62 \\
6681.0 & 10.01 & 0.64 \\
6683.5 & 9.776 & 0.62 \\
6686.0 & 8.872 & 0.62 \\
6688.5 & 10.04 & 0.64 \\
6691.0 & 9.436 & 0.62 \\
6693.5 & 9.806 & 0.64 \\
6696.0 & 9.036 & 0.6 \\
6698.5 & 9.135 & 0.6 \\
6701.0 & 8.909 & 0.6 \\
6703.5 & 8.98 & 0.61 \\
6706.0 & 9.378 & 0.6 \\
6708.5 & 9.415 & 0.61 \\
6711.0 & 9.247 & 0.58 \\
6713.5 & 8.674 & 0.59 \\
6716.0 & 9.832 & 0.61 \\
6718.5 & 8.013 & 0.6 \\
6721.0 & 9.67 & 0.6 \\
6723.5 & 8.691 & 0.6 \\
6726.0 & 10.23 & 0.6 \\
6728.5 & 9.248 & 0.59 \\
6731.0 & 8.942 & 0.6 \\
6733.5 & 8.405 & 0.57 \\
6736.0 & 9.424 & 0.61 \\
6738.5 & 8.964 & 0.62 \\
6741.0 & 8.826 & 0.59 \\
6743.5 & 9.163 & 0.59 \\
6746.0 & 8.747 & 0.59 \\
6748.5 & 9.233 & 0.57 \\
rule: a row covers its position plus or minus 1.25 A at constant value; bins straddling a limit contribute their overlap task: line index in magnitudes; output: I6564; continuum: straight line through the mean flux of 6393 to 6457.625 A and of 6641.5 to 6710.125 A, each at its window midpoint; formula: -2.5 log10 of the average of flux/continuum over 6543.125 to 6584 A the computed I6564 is 0.05 mag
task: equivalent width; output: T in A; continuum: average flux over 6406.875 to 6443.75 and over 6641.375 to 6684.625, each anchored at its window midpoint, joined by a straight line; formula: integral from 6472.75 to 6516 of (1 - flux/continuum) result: -1.9 A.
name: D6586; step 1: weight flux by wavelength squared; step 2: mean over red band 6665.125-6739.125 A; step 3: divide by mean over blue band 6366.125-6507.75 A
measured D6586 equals 1.14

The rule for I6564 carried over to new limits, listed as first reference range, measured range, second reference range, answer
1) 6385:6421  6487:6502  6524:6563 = -0.03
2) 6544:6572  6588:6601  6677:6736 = -0.10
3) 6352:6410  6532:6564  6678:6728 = 0.08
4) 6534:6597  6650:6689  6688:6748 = -0.06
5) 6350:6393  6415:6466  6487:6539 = 0.02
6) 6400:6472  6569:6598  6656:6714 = -0.03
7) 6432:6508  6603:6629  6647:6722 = 0.00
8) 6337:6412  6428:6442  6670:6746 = 0.02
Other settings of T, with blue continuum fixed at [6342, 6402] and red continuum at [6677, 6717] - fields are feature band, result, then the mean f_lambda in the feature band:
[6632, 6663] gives 0.3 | 9.17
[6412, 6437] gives 1.5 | 8.37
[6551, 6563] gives 1.1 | 8.26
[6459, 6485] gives 0.2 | 8.9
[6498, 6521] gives -0.8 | 9.34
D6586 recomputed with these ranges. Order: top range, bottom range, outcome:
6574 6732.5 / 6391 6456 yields 1.16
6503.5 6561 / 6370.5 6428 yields 1.05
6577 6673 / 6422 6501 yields 1.11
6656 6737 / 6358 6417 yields 1.17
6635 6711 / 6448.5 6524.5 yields 1.09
